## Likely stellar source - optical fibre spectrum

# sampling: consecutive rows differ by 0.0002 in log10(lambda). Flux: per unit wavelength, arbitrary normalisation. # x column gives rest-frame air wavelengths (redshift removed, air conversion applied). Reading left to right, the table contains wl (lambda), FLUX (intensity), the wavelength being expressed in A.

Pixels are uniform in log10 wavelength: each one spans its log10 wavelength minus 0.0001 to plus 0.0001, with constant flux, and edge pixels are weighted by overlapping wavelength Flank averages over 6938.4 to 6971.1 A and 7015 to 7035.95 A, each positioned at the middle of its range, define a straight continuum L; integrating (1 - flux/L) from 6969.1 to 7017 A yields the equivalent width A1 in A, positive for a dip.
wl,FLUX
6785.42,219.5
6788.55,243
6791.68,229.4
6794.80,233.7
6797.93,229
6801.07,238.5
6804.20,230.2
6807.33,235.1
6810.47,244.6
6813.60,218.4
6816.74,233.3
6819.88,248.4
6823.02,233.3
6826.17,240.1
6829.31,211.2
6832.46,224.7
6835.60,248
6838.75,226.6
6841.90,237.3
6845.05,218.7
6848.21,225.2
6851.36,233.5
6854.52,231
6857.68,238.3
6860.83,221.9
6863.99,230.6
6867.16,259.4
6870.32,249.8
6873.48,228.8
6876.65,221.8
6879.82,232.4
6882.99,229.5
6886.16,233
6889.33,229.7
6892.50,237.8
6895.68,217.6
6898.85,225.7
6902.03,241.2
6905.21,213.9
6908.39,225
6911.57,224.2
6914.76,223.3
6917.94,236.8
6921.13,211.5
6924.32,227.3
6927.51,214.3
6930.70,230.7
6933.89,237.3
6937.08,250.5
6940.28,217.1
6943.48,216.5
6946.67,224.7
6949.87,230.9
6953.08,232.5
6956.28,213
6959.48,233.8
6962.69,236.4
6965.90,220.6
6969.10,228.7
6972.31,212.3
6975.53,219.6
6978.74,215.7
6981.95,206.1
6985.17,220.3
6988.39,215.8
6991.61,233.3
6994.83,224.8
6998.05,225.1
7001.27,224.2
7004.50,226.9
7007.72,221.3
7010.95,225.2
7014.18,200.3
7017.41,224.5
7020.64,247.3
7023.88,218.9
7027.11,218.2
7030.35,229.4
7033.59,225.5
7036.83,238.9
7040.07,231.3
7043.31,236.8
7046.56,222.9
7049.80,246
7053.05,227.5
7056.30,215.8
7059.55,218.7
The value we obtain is 1.3 A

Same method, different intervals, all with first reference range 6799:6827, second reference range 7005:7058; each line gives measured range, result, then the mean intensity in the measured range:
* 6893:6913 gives 0.6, 225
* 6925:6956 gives 0.4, 228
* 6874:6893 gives 0.2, 230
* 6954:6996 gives 1.4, 222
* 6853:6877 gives -0.3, 236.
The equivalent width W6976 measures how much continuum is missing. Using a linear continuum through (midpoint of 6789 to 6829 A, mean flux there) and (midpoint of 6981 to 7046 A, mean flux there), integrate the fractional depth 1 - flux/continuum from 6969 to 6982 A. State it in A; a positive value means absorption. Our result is 0.6 A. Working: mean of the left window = 234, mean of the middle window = 216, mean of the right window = 225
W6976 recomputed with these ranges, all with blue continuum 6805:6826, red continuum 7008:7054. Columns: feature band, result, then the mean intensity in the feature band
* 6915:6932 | 0.57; 224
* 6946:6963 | 0.18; 228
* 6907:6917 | 0.31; 225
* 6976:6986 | 0.67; 214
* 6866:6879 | -0.29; 239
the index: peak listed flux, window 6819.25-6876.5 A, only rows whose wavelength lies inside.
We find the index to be 259.4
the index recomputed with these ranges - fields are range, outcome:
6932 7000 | 250.5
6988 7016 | 233.3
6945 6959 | 232.5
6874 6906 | 241.2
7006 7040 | 247.3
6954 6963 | 236.4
